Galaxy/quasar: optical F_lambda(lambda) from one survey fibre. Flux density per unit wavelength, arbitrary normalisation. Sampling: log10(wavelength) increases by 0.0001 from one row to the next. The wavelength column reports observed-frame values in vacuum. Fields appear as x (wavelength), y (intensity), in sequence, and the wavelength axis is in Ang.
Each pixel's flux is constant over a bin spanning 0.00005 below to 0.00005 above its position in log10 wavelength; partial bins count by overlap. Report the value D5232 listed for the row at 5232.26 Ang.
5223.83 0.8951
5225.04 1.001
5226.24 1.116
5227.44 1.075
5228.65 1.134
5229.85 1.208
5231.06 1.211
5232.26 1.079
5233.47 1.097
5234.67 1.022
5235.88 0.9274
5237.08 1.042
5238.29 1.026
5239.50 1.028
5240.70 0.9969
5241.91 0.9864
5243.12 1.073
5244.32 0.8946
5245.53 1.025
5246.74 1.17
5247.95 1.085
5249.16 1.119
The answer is 1.079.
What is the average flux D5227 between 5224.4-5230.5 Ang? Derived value 1.1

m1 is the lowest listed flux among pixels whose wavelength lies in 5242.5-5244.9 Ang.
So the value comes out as 0.8946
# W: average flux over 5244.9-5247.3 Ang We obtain 1.09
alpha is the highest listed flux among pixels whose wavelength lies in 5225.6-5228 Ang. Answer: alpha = 1.116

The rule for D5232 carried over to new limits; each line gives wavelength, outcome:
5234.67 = 1.022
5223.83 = 0.8951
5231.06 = 1.211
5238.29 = 1.026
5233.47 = 1.097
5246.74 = 1.17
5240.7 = 0.9969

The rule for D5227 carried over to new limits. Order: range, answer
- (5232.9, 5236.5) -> 1.02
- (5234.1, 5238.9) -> 1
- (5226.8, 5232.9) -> 1.14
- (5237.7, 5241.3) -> 1.02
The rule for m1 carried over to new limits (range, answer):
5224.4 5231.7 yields 1.001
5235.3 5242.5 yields 0.9274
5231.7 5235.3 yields 1.022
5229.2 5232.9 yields 1.079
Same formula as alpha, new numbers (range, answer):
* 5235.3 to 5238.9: 1.042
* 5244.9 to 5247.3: 1.17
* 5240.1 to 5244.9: 1.073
